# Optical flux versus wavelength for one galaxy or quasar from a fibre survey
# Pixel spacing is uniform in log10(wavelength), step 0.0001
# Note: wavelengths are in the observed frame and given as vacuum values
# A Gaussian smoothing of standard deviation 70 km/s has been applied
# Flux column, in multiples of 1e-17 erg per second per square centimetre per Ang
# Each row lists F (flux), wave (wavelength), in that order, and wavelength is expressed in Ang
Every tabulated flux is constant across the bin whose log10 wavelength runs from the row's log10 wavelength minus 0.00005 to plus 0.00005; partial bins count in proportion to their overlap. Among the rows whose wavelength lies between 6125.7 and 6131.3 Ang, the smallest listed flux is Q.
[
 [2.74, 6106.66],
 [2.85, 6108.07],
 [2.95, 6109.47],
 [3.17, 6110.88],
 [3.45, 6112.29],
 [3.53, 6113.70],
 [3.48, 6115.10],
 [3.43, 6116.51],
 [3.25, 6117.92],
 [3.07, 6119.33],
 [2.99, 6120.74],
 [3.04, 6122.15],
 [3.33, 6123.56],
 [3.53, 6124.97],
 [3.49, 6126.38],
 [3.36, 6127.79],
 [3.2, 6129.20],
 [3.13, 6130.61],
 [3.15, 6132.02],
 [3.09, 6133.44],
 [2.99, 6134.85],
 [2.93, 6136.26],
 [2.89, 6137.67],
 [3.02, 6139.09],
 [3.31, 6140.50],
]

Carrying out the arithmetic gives 3.13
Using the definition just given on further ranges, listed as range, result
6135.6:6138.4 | 2.89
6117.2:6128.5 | 2.99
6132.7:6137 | 2.93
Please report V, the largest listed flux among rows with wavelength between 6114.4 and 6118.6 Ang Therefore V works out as 3.48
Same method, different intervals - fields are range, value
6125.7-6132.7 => 3.49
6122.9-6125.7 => 3.53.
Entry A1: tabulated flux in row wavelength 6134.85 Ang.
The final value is 2.99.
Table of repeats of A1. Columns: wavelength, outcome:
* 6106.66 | 2.74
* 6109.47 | 2.95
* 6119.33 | 3.07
